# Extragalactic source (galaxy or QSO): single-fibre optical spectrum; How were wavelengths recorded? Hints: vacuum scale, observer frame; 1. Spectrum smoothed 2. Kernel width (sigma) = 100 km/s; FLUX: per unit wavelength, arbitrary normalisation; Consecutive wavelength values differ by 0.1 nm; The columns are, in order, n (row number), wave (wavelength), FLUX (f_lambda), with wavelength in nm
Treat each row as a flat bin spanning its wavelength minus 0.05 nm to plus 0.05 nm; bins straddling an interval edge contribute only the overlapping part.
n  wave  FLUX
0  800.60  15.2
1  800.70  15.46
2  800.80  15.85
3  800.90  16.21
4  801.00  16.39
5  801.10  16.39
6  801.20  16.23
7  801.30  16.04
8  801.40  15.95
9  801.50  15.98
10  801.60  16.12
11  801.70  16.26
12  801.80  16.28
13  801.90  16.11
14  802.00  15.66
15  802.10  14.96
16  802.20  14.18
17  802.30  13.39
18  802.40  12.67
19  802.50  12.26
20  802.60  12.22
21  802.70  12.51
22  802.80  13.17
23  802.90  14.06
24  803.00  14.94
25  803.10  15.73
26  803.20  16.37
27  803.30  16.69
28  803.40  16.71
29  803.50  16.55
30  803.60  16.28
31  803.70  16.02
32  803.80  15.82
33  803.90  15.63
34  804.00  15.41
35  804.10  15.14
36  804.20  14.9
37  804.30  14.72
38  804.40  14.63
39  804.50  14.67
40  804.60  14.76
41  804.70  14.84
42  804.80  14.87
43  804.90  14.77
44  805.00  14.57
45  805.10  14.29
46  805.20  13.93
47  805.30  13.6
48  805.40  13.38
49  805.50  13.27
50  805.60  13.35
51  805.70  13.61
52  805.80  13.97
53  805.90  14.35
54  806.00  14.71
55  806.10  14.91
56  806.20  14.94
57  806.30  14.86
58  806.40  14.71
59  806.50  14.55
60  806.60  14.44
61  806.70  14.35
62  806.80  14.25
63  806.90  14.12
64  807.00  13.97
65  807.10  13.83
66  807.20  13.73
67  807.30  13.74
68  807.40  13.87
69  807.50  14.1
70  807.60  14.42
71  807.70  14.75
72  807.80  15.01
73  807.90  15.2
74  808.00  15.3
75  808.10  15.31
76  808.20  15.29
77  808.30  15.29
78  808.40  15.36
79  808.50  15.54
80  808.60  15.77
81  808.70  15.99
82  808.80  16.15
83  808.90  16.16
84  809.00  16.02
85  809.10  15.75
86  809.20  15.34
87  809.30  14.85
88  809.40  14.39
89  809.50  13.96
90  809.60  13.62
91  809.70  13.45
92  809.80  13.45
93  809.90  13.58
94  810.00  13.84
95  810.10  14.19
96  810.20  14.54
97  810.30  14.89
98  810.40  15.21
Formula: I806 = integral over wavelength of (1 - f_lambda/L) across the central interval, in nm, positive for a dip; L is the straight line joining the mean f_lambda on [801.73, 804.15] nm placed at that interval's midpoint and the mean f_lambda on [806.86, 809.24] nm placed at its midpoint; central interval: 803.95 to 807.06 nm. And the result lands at 0.12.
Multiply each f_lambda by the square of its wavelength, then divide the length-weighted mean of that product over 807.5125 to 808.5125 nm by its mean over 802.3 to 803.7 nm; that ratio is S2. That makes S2 1.0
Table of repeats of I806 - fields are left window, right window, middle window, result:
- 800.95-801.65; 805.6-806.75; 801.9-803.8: 0.10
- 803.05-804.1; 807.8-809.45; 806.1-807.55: 0.13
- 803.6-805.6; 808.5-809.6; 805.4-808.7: 0.12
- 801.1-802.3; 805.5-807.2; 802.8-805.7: 0.00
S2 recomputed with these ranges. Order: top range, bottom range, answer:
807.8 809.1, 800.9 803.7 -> 1.04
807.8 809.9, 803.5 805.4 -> 1.02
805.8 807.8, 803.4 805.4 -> 0.96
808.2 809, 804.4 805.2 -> 1.09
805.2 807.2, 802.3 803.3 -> 1.03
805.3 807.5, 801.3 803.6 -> 0.95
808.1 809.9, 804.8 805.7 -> 1.09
